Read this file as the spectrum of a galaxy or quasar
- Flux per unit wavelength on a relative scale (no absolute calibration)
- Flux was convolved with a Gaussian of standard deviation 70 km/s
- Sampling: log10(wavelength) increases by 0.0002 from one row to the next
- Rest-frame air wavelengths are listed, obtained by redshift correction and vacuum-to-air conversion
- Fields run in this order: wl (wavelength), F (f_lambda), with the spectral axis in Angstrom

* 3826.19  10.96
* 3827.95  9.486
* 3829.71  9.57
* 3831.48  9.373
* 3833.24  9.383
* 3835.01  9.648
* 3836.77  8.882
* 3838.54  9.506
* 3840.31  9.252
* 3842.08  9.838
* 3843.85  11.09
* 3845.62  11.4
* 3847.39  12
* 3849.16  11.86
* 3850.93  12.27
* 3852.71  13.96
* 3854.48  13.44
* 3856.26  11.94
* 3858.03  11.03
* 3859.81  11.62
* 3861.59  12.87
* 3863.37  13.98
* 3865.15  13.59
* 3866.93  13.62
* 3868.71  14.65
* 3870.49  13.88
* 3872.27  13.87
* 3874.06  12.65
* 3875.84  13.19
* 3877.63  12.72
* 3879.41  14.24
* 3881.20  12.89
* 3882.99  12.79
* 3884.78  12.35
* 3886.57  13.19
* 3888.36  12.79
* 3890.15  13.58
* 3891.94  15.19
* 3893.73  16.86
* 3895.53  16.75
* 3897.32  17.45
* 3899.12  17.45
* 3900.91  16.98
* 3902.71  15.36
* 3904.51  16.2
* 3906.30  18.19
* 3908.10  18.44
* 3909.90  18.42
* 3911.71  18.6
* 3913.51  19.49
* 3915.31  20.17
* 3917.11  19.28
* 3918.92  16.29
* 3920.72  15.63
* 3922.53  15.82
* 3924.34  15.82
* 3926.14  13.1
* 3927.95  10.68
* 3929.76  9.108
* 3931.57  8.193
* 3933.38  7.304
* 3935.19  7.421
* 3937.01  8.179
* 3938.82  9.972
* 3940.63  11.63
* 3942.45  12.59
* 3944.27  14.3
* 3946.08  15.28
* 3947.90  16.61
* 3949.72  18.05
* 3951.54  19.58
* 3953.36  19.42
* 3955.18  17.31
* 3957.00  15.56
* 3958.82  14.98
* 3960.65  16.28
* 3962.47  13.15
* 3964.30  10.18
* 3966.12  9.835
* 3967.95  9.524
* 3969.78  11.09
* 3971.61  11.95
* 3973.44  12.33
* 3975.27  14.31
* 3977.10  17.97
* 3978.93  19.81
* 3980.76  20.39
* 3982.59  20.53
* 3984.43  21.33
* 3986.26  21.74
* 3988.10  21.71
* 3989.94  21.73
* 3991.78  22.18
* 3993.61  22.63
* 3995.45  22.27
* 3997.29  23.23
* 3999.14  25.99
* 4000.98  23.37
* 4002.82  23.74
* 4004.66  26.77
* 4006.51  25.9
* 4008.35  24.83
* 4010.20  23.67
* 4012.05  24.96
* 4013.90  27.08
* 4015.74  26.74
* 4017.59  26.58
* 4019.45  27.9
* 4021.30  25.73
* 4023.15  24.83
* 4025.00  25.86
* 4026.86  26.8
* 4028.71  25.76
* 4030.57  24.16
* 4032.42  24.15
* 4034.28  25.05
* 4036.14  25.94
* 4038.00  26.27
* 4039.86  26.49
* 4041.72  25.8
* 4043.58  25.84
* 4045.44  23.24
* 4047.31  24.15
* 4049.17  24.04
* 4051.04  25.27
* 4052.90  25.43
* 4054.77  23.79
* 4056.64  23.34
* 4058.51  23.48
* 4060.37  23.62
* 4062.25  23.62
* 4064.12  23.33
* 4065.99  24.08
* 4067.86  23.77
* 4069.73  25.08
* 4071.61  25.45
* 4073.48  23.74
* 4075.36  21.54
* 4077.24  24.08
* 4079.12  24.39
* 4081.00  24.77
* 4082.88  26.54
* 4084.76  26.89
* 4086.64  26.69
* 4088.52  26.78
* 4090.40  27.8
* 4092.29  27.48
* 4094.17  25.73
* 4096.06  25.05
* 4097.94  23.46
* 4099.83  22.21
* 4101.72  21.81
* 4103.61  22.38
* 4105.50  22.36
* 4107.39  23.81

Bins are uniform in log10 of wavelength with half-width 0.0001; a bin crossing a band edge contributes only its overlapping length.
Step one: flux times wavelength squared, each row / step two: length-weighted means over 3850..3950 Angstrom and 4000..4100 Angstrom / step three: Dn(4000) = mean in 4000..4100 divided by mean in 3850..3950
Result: 1.92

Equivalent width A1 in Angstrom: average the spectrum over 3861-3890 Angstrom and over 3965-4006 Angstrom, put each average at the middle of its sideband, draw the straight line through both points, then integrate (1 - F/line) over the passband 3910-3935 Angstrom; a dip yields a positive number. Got 2.0 Angstrom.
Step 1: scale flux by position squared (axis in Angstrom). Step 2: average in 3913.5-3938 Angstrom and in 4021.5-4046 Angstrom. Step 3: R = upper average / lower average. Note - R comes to 2.06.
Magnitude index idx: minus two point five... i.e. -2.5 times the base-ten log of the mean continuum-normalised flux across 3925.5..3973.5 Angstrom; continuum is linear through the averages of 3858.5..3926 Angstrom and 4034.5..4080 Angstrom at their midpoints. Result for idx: 0.40 mag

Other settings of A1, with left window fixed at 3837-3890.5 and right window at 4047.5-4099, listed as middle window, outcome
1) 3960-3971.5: 4.3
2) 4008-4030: -4.4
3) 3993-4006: -2.3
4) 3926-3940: 6.3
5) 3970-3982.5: 2.0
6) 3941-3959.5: 1.4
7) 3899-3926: -3.6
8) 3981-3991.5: -0.9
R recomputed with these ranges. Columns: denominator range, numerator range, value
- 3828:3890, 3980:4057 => 2.21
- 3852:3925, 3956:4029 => 1.45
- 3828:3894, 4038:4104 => 2.24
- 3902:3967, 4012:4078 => 1.80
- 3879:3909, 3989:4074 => 1.73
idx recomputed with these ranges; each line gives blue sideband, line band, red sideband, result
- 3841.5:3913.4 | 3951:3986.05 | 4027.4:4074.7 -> 0.248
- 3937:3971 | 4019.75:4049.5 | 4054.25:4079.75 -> -0.206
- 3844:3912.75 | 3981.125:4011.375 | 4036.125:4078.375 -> -0.111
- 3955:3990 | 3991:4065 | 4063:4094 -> -0.204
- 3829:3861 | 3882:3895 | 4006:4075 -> 0.014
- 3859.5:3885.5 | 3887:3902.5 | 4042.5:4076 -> -0.084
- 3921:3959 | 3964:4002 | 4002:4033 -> 0.115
